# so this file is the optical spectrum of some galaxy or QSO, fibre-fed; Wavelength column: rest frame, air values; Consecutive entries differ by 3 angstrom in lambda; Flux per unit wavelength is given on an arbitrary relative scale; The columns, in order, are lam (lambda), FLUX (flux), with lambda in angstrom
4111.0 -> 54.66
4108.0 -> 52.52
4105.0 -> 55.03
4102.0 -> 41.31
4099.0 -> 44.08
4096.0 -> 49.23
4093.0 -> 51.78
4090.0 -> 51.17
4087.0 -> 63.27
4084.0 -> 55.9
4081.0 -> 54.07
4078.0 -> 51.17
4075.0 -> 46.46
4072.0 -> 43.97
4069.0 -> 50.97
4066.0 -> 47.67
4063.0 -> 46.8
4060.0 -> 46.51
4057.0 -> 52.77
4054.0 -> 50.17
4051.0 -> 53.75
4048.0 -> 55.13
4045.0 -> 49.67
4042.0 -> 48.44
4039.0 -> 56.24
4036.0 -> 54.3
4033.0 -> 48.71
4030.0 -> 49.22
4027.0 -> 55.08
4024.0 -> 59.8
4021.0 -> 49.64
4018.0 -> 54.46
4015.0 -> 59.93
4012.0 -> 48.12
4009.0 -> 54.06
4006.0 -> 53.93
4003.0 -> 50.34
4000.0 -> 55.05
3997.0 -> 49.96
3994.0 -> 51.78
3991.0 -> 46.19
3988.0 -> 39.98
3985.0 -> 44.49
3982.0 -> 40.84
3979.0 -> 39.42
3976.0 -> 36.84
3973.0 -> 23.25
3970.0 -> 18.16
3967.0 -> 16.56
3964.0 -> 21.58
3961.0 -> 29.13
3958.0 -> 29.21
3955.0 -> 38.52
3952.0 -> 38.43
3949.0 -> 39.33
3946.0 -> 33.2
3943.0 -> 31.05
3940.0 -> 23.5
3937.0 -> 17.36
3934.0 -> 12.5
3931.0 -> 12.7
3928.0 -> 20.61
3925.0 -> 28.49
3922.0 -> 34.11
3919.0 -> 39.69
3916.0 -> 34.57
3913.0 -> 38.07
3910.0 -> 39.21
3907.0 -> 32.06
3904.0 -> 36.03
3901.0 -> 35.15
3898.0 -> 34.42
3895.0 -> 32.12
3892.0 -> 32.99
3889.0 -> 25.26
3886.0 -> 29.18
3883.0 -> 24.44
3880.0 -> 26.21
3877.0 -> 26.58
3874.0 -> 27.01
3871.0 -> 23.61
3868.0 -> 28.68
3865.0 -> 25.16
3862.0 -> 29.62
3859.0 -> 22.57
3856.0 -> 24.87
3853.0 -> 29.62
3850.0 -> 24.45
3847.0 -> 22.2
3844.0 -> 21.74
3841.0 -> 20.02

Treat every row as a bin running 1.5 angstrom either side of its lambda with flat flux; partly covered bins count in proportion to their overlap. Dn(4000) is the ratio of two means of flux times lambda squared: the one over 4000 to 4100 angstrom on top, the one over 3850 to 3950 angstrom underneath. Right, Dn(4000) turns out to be 1.9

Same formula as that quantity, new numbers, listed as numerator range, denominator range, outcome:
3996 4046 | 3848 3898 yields 2.09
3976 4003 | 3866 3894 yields 1.78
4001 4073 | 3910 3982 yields 1.87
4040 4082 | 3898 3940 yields 1.83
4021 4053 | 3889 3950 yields 1.86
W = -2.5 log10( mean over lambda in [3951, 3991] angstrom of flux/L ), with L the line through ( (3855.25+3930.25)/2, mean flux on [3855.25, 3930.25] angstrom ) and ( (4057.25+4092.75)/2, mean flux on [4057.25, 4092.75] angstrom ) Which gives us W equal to 0.199 mag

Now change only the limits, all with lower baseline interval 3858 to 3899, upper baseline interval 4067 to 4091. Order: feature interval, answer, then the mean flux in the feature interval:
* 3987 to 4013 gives -0.18 mag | 50.2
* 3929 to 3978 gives 0.36 mag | 26.4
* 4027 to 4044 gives -0.11 mag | 51.7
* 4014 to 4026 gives -0.24 mag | 55.8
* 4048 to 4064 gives -0.03 mag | 50.6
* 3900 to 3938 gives 0.10 mag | 29.4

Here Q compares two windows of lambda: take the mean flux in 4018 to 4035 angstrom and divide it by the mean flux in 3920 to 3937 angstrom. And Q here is 2.4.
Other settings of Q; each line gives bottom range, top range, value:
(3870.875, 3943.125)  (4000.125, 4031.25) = 1.86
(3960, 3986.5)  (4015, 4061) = 1.75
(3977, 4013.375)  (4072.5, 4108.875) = 1.07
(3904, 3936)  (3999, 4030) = 1.83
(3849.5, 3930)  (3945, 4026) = 1.40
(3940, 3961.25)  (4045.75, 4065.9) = 1.50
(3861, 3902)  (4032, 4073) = 1.77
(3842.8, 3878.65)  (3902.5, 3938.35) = 1.13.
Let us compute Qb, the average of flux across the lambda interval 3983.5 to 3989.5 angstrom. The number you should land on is 42.2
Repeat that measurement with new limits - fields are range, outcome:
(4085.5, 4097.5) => 53.9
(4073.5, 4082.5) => 50.6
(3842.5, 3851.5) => 22.8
